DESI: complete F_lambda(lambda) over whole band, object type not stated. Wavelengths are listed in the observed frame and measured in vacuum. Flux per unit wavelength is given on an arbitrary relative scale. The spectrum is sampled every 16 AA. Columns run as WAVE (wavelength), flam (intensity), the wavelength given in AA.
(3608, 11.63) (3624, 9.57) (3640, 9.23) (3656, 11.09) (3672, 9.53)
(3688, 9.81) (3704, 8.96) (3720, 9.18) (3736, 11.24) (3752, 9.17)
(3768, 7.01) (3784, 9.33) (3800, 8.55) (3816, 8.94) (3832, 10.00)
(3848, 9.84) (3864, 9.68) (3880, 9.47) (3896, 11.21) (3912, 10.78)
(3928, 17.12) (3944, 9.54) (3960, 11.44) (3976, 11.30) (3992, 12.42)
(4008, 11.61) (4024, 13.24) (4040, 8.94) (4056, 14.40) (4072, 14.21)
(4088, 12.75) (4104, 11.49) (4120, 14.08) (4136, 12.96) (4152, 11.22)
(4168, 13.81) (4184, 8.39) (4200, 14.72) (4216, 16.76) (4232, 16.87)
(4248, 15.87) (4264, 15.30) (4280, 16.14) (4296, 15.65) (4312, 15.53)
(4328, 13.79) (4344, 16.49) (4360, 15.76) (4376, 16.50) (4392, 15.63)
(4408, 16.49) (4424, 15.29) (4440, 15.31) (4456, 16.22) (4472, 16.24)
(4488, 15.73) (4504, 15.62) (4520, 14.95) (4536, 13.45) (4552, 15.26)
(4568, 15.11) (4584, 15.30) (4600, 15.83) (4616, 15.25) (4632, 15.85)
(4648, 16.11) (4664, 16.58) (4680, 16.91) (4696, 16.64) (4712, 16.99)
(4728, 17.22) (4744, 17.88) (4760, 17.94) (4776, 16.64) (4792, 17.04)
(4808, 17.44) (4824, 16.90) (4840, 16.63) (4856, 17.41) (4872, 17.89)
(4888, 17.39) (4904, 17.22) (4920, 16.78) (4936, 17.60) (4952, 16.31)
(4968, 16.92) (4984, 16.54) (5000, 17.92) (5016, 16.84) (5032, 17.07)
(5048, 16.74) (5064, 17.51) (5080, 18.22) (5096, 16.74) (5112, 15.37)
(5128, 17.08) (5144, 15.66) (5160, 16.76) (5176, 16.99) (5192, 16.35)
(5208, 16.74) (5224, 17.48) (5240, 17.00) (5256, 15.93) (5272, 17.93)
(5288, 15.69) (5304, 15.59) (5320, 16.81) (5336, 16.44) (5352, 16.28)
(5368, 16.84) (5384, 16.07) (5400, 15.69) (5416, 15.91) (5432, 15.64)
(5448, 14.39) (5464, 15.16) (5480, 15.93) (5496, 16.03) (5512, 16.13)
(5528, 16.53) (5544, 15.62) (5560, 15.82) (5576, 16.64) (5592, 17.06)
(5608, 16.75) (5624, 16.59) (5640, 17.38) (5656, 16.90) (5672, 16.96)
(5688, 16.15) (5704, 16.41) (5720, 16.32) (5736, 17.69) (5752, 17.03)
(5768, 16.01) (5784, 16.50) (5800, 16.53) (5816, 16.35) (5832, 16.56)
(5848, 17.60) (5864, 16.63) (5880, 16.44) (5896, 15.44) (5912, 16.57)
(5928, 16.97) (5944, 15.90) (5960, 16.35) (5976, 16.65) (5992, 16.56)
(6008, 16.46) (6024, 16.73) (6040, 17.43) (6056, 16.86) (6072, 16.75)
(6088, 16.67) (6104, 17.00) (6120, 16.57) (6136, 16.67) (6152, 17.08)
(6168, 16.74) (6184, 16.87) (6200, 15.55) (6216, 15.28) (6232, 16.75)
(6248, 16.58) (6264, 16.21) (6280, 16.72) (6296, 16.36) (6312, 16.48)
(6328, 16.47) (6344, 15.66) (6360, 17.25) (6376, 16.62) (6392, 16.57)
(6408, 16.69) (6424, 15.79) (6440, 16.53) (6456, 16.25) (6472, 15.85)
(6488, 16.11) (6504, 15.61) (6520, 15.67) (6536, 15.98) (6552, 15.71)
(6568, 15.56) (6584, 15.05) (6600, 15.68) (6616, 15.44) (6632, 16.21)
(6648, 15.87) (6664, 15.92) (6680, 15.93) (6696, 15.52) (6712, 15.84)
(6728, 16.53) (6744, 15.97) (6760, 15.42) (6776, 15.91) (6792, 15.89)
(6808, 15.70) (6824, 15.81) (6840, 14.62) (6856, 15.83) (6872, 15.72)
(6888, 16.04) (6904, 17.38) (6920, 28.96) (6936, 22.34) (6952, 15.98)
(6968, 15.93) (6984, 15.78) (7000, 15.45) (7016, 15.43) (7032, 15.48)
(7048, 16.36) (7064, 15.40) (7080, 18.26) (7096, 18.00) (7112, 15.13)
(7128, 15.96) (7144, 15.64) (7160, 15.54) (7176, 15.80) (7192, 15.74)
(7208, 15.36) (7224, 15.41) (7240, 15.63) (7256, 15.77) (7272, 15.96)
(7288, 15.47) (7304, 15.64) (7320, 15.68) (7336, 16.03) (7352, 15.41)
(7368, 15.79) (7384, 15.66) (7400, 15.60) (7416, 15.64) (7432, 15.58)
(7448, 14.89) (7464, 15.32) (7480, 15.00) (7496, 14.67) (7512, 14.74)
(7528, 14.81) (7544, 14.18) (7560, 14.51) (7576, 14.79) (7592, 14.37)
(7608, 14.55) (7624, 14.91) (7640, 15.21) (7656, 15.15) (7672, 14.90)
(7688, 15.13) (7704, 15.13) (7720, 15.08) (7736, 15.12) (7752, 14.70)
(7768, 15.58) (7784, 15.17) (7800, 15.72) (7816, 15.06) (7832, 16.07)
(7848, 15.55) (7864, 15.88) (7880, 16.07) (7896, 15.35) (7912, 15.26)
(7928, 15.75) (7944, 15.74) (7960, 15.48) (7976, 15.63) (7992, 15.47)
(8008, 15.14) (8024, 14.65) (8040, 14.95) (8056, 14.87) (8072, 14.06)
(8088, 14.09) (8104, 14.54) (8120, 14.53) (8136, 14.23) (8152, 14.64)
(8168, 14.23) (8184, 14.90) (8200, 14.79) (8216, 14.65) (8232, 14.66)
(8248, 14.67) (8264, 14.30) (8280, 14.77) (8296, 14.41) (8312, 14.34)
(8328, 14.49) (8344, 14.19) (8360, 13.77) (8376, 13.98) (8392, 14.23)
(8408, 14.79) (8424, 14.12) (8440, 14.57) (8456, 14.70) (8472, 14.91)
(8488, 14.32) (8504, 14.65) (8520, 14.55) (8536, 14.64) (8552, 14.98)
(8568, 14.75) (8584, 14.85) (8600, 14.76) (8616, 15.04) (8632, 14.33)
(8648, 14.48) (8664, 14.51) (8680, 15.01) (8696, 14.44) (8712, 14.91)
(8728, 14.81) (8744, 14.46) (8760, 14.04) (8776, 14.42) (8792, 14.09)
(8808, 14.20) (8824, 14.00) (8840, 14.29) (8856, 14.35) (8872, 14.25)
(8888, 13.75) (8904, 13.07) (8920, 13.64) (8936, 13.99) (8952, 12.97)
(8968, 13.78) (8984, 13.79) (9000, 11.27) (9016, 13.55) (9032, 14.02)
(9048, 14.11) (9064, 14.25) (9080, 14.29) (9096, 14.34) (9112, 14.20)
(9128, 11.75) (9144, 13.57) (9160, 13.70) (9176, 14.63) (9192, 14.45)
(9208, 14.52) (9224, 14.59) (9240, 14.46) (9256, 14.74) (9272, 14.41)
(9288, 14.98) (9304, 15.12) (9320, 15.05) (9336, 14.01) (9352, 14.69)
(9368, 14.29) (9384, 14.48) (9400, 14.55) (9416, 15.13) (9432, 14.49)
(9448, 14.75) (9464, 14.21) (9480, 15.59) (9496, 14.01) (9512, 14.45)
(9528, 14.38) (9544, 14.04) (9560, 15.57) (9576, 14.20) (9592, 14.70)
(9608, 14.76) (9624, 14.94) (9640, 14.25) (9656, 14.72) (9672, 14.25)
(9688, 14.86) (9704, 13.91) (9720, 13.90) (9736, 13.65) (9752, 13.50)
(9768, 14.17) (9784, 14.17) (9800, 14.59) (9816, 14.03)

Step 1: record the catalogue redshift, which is 0.054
